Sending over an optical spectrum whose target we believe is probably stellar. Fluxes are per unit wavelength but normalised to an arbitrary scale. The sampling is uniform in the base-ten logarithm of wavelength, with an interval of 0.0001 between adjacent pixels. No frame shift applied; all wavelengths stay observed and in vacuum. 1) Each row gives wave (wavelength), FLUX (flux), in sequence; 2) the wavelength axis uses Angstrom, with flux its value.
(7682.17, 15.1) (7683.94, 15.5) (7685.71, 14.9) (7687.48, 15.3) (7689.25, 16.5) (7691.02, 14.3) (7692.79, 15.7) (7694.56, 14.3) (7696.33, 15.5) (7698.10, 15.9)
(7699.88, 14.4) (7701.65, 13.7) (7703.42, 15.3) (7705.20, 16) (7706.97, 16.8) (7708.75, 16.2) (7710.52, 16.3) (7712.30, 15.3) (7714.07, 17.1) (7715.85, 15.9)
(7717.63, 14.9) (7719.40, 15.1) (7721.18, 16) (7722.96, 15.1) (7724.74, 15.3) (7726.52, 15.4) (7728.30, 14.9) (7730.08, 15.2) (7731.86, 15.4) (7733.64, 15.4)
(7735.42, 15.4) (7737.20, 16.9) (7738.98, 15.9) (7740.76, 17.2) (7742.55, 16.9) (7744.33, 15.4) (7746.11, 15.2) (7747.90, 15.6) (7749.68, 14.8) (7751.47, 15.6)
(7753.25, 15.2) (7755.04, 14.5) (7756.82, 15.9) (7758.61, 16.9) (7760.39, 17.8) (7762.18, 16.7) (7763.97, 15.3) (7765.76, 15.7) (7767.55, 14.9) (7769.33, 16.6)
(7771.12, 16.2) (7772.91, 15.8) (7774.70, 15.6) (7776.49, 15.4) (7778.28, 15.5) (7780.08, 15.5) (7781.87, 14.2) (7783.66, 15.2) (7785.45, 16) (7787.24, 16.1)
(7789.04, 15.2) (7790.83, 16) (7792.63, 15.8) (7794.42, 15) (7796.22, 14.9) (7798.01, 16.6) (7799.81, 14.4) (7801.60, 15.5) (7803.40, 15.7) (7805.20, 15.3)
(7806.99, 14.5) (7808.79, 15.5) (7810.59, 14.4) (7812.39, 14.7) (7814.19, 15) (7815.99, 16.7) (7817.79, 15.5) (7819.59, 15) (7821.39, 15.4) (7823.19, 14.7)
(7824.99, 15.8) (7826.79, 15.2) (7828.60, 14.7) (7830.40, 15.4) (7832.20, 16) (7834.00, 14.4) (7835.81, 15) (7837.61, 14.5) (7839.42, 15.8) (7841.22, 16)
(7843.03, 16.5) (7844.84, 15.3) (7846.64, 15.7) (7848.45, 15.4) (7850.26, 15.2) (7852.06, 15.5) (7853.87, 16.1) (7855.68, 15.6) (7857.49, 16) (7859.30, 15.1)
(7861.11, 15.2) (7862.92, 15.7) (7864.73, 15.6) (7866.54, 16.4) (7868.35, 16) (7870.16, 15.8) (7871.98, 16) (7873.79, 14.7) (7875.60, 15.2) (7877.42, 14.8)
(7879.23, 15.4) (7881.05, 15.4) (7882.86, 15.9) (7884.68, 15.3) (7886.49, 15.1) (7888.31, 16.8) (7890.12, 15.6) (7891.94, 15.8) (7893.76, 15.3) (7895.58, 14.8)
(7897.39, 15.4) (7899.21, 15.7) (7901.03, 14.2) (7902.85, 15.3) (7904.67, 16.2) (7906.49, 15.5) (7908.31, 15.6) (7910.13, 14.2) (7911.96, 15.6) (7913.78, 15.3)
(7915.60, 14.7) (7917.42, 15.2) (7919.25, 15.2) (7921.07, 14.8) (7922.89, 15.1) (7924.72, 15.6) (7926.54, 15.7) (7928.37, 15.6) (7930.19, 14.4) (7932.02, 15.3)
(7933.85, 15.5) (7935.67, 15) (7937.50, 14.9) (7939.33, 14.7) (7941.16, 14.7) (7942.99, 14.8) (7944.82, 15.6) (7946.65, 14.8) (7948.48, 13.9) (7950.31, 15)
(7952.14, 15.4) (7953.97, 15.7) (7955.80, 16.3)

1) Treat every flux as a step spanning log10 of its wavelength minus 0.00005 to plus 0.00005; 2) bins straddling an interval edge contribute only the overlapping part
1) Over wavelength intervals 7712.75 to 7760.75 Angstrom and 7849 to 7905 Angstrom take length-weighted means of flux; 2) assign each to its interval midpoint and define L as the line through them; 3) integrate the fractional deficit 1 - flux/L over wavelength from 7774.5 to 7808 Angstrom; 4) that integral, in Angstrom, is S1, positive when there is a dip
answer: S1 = 0.5 Angstrom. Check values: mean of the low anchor 15.7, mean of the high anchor 15.5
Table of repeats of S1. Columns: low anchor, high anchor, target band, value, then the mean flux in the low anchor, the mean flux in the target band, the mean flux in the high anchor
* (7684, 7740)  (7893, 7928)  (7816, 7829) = 0.0 Angstrom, 15.5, 15.3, 15.2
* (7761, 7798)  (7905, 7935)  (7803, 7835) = 0.6 Angstrom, 15.6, 15.2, 15.2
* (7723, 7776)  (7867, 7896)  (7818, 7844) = 0.5 Angstrom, 15.8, 15.3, 15.5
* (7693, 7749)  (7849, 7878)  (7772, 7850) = 1.1 Angstrom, 15.6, 15.4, 15.6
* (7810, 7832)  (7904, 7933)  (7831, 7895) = -1.3 Angstrom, 15.2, 15.5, 15.2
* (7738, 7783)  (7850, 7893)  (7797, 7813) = 0.5 Angstrom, 15.8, 15.2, 15.6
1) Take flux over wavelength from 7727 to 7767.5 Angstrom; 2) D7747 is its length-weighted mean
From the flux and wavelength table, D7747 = 15.8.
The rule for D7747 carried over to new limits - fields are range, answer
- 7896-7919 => 15.2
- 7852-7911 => 15.5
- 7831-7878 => 15.5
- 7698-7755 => 15.6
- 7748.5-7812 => 15.5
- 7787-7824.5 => 15.3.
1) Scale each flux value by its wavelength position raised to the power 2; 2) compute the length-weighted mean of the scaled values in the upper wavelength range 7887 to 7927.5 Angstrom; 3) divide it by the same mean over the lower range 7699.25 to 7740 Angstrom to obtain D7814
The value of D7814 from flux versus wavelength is 1.0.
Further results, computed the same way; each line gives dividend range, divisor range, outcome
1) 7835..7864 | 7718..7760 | 1.02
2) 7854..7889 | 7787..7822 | 1.03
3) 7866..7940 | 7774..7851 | 1.02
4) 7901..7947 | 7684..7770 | 1.02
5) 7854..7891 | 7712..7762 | 1.03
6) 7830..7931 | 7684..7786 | 1.03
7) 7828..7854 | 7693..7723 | 1.03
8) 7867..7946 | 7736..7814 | 1.01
